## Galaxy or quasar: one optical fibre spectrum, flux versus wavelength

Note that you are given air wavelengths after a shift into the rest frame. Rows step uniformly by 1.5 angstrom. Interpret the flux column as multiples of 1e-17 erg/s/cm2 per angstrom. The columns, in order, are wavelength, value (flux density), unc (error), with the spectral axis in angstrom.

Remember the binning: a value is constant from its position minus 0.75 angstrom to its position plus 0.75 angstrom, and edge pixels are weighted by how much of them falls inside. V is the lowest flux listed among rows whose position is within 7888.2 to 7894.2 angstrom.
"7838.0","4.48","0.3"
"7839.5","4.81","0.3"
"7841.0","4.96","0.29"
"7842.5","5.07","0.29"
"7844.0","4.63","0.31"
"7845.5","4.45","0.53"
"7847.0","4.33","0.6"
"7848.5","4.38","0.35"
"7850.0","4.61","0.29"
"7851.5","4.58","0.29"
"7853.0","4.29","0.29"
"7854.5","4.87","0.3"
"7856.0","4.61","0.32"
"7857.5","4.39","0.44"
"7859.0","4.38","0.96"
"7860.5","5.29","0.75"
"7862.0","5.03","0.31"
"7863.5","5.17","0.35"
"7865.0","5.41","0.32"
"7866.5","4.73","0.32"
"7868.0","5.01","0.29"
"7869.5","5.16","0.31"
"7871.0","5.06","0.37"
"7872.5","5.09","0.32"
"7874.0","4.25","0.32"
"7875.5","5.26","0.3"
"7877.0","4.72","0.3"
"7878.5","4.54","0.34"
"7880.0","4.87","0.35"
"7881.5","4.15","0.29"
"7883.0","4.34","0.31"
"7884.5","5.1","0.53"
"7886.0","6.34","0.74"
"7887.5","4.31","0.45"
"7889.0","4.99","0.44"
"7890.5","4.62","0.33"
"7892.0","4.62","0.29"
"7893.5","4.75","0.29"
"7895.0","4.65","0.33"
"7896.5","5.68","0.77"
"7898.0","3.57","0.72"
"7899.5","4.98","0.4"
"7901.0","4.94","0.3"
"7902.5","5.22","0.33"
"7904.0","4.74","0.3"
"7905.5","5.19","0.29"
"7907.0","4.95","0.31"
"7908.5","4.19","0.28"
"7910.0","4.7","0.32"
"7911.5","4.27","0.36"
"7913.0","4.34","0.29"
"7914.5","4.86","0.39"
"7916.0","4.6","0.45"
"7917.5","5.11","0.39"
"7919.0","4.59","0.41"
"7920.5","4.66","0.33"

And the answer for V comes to 4.62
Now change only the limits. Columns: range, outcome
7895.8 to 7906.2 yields 3.57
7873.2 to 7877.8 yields 4.25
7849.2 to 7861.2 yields 4.29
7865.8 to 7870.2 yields 4.73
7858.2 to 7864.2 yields 4.38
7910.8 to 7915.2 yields 4.27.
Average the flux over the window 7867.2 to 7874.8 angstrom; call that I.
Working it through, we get 4.92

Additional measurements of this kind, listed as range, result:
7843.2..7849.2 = 4.45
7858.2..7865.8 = 5.05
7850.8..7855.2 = 4.58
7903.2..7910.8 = 4.75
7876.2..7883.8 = 4.53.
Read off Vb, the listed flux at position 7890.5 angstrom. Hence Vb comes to 4.62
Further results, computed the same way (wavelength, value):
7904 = 4.74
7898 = 3.57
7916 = 4.6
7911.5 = 4.27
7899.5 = 4.98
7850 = 4.61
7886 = 6.34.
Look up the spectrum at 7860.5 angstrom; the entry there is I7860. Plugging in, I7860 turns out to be 5.29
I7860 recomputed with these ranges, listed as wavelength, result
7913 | 4.34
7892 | 4.62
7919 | 4.59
